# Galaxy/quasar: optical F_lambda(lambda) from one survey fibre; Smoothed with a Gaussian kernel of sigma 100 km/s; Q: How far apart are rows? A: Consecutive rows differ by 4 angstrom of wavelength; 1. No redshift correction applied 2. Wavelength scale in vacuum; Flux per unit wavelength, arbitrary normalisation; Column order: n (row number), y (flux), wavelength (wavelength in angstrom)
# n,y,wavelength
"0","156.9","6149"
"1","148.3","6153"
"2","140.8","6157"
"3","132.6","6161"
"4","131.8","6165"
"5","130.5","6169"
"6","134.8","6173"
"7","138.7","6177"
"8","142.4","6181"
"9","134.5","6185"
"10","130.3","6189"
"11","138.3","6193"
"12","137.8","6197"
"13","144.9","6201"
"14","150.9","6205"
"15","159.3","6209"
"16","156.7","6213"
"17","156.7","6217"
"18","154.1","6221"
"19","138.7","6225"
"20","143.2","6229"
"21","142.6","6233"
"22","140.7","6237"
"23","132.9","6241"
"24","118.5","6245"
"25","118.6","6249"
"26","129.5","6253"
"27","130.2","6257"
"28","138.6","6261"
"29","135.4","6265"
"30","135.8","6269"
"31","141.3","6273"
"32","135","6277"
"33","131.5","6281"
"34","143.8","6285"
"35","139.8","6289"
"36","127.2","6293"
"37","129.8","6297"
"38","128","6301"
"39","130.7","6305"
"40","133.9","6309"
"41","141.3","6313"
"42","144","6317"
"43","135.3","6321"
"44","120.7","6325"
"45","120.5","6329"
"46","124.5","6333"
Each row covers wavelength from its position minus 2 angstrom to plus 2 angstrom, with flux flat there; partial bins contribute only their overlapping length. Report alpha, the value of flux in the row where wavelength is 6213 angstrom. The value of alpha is 156.7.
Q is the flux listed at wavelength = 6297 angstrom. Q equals 129.8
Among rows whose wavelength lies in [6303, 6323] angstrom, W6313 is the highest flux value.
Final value 144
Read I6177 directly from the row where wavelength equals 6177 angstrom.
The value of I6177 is 138.7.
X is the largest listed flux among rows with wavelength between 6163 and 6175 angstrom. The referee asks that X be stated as 134.8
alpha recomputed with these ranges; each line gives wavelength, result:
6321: 135.3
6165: 131.8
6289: 139.8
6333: 124.5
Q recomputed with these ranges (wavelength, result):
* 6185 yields 134.5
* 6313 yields 141.3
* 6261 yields 138.6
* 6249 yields 118.6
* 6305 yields 130.7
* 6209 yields 159.3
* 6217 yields 156.7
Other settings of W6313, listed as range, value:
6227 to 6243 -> 143.2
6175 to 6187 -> 142.4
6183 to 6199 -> 138.3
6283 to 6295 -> 143.8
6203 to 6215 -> 159.3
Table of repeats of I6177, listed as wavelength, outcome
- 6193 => 138.3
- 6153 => 148.3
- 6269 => 135.8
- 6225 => 138.7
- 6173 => 134.8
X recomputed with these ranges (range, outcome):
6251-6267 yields 138.6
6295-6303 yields 129.8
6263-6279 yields 141.3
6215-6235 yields 156.7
